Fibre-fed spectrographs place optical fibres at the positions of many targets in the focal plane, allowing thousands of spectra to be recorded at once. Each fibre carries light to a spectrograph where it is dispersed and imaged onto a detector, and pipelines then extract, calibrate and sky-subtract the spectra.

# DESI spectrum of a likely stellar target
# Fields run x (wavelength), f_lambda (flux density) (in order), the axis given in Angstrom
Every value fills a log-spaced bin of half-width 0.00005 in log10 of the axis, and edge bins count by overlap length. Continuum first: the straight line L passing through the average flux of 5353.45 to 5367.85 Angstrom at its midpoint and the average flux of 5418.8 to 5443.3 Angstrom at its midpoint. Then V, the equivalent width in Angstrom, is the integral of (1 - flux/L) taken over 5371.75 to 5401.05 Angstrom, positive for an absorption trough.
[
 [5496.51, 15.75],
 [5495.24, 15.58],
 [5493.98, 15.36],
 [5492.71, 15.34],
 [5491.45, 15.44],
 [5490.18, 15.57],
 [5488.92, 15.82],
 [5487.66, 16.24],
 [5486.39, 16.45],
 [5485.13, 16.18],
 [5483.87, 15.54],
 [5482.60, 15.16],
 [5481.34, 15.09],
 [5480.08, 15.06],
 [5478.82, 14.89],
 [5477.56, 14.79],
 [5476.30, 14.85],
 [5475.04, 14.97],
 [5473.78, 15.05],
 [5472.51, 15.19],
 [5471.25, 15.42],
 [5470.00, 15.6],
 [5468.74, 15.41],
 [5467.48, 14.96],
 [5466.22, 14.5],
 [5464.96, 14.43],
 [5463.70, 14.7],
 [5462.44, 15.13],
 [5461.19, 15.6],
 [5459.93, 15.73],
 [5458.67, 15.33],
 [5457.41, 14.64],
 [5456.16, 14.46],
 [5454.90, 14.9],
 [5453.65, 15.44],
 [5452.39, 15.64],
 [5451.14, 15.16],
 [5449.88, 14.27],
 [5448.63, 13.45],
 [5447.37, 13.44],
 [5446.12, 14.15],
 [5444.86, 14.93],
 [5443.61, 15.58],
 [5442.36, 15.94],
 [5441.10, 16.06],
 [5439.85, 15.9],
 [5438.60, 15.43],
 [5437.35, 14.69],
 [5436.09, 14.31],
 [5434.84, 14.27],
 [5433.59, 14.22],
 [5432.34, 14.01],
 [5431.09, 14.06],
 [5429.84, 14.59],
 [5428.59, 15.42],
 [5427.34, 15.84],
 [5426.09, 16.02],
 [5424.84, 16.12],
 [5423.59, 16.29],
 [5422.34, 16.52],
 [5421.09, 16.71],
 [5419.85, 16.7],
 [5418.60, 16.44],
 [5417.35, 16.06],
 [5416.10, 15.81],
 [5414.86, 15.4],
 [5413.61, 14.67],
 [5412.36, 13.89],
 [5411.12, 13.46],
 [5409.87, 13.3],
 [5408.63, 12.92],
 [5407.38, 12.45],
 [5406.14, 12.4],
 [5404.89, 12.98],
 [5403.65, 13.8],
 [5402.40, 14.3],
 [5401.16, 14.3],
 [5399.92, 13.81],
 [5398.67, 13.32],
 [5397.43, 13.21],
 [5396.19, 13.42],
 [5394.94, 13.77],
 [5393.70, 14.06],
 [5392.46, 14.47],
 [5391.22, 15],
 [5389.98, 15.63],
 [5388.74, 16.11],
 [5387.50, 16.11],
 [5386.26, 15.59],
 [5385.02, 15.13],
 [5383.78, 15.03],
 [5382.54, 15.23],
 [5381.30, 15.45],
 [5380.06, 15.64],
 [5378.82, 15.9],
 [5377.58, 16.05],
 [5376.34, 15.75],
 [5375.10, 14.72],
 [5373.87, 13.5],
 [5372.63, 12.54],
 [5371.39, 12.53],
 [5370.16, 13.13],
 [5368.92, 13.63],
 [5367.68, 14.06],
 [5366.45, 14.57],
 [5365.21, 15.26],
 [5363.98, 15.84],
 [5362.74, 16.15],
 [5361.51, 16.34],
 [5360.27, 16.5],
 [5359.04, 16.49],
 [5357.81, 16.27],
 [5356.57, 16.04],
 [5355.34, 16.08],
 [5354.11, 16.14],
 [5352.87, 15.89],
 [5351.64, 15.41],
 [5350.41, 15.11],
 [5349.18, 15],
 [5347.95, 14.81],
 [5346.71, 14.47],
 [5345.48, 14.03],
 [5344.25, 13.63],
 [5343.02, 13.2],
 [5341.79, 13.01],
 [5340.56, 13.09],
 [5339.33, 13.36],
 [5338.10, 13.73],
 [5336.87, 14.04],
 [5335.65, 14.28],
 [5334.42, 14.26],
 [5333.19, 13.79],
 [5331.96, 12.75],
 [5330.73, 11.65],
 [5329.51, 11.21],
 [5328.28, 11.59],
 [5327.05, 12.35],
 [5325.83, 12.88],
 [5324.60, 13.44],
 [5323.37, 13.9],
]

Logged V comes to 1.8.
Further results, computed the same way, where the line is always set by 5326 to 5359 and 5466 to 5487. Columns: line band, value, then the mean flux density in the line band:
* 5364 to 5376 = 0.3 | 13.9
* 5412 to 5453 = -1.0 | 15.2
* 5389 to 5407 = 0.8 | 13.9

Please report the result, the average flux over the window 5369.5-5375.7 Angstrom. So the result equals 13.3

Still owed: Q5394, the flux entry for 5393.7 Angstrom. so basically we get 14.06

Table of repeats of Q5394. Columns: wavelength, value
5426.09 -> 16.02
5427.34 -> 15.84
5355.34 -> 16.08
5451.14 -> 15.16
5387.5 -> 16.11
